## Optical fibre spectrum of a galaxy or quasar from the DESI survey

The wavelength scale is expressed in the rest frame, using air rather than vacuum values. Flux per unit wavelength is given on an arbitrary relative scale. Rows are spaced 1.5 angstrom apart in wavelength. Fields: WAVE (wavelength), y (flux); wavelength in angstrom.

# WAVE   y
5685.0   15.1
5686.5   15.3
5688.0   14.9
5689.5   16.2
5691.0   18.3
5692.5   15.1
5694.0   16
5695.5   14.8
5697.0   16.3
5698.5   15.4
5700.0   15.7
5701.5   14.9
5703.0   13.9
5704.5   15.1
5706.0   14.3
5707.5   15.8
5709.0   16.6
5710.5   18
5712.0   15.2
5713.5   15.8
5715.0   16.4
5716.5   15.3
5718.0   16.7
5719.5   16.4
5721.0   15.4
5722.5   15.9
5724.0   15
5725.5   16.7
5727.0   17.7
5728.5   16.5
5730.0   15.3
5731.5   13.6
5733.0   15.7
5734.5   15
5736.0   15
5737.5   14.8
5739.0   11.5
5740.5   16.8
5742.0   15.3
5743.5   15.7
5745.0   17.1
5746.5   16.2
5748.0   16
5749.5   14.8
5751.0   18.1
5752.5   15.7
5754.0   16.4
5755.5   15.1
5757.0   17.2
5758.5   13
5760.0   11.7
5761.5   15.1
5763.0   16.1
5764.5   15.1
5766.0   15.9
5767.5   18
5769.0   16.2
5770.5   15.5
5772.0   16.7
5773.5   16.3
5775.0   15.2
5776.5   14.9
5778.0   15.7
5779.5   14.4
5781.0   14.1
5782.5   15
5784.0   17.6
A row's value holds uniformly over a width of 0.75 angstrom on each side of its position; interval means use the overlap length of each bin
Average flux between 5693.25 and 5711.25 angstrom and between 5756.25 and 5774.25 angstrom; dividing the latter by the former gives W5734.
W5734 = 1.00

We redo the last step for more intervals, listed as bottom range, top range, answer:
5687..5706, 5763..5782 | 1.01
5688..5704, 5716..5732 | 1.02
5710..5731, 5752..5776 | 0.97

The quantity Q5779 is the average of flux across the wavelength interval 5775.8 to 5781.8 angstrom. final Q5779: 14.8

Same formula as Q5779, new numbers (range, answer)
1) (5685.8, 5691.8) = 16.2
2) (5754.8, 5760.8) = 14.2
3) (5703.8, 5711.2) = 16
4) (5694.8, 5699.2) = 15.5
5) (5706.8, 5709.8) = 16.2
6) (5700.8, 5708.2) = 14.8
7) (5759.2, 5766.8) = 14.8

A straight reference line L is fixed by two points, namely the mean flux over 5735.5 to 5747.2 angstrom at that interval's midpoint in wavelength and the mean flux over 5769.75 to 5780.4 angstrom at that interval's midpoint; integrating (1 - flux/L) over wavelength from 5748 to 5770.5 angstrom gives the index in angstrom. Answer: -0.3 angstrom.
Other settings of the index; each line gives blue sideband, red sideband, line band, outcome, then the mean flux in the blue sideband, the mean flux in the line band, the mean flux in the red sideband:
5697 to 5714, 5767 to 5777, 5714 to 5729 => -0.5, 15.5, 16.2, 16.1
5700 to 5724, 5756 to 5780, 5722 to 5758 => -0.3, 15.7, 15.7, 15.4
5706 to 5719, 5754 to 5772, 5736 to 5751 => 0.2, 16.1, 15.5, 15.5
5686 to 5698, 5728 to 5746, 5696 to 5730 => -0.7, 15.9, 15.8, 15.2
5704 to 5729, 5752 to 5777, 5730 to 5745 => 0.8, 16.1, 15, 15.5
